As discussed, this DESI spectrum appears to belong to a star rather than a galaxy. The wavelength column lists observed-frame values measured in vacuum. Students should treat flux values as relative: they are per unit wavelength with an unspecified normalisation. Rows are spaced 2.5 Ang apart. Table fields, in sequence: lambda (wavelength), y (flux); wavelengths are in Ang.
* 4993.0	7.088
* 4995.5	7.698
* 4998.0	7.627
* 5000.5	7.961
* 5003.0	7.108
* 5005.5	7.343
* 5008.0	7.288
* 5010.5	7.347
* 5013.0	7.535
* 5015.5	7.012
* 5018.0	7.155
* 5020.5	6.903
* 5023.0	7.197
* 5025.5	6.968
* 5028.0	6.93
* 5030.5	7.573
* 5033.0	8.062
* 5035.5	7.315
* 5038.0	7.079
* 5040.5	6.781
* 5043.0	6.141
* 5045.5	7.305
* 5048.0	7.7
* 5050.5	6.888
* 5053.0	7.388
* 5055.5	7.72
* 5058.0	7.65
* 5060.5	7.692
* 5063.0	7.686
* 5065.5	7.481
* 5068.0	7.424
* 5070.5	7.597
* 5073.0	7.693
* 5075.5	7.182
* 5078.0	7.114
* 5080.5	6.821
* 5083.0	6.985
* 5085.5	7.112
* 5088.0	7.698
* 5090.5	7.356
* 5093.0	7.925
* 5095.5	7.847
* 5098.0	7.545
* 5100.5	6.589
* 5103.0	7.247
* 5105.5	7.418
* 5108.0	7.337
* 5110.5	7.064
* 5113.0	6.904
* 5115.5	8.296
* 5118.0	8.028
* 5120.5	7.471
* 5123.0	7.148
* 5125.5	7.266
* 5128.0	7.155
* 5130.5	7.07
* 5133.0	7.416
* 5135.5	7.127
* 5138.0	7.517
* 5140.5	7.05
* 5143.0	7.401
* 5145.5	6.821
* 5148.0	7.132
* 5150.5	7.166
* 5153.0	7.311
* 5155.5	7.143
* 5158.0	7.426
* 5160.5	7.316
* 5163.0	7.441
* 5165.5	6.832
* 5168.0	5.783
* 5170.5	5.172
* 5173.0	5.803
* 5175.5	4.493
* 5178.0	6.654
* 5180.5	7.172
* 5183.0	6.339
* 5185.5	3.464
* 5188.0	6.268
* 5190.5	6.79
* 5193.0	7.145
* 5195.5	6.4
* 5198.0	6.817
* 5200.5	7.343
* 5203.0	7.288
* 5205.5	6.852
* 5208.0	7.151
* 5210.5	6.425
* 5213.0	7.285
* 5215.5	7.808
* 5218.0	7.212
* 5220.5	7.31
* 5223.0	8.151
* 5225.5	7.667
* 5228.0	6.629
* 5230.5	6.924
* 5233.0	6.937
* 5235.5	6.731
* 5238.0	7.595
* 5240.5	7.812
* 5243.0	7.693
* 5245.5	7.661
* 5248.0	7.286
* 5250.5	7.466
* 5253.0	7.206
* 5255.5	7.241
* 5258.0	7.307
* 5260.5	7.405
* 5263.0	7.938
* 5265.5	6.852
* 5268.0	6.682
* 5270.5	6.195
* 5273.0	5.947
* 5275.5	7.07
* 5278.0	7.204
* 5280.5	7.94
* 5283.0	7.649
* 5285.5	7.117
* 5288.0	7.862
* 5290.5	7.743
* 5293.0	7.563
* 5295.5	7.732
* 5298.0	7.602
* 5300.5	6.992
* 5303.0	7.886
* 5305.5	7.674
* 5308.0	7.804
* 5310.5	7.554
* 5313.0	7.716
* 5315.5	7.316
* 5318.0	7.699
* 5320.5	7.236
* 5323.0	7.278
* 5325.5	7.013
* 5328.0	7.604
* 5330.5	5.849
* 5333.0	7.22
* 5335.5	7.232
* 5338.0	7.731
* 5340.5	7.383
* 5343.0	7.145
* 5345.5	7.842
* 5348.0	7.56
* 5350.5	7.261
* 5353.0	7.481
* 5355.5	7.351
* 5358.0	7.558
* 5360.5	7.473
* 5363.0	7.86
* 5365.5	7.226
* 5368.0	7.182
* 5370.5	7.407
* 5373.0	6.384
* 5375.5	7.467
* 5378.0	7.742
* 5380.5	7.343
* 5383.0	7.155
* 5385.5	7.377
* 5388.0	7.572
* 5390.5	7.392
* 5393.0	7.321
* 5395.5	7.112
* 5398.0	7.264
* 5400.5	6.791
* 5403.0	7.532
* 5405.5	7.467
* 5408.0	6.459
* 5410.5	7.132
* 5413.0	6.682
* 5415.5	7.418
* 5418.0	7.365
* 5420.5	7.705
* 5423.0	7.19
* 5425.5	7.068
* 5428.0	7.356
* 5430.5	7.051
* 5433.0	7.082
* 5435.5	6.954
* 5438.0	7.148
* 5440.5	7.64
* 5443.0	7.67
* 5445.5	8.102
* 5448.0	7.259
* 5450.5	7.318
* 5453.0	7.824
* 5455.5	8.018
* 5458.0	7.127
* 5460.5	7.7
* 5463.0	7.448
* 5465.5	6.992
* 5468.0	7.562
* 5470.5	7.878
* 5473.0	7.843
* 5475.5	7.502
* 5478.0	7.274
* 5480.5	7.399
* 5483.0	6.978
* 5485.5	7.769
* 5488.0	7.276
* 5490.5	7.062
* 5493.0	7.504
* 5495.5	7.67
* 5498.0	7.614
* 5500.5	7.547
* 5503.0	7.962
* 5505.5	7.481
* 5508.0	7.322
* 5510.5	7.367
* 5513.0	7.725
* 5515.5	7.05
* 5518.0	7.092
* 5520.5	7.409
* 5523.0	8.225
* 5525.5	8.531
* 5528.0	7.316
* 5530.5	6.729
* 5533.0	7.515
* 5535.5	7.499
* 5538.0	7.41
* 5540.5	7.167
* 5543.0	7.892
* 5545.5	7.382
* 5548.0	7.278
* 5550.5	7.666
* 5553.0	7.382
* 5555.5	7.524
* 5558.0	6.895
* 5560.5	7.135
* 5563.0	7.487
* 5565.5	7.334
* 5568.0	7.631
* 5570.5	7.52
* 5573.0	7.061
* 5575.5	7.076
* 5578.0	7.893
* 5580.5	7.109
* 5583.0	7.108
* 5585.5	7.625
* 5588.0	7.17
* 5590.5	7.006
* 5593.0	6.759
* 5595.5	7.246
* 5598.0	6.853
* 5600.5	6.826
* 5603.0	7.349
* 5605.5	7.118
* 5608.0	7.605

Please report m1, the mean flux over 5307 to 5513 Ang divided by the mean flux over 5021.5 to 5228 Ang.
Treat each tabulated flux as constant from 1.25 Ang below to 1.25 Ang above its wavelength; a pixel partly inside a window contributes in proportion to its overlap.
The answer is 1.0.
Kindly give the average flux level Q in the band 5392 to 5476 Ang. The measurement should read 7.35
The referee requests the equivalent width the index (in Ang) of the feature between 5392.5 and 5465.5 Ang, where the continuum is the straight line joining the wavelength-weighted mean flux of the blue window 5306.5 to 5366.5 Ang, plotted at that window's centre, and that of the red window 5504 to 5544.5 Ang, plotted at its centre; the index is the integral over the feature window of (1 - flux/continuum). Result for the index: 1.2 Ang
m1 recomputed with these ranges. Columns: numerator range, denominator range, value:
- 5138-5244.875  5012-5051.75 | 0.96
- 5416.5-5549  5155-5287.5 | 1.08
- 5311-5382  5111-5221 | 1.07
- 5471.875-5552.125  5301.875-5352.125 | 1.01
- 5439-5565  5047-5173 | 1.03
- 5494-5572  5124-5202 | 1.11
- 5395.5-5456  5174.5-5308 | 1.03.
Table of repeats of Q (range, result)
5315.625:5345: 7.24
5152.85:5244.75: 6.83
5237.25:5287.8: 7.27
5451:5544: 7.5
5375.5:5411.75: 7.27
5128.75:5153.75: 7.2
